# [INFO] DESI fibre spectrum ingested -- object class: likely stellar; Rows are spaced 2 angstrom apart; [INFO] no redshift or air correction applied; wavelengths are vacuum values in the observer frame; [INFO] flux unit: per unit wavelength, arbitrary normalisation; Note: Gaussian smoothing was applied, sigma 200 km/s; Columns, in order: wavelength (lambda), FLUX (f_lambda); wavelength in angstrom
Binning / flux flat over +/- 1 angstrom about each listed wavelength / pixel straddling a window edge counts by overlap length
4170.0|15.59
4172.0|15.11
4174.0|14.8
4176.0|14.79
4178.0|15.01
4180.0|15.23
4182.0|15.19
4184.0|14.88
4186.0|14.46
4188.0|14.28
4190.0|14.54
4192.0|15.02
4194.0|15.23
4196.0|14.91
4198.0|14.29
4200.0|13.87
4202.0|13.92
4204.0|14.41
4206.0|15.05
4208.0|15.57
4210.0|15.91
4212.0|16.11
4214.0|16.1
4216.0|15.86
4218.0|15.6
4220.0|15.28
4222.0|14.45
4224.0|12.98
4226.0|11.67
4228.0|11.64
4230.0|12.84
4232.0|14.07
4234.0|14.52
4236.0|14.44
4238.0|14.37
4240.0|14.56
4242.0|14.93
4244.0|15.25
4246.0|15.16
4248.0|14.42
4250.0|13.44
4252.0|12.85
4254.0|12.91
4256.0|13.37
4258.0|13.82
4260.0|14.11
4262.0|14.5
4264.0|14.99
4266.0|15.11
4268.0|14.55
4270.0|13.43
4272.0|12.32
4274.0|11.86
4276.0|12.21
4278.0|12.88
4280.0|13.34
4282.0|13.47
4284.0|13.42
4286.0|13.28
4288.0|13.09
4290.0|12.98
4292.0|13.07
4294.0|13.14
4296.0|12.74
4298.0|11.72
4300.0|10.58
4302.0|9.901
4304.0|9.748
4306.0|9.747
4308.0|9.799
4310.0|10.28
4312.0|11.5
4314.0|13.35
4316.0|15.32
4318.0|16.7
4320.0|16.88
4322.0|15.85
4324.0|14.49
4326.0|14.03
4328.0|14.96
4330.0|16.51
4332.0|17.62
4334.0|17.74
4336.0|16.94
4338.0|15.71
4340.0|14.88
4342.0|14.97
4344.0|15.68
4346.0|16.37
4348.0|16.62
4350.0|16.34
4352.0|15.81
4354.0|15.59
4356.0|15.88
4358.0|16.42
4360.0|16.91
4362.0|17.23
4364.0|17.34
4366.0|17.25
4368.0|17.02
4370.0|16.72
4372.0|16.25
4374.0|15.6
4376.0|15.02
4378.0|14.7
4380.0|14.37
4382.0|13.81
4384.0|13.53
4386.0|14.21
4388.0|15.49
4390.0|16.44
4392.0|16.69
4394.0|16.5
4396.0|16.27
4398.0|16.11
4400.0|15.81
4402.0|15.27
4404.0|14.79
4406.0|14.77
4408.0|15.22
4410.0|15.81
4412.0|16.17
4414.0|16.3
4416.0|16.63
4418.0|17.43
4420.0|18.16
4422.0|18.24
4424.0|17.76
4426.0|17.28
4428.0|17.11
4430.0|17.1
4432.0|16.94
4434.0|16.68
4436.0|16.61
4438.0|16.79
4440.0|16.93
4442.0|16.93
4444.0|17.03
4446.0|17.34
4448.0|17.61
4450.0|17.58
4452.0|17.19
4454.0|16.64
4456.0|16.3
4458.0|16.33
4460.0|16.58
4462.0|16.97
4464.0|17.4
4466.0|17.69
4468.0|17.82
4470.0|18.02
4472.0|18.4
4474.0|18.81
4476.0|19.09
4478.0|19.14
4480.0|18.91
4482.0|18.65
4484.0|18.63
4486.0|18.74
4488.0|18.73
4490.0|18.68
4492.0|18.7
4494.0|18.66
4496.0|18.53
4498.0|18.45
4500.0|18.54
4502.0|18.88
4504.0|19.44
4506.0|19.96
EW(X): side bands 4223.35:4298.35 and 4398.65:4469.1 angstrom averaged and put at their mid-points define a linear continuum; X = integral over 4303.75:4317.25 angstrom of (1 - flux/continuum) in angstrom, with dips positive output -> 2.7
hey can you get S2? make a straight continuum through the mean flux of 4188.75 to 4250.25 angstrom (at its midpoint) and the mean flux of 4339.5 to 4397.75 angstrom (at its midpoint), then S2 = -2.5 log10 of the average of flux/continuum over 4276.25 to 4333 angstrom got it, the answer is 0.160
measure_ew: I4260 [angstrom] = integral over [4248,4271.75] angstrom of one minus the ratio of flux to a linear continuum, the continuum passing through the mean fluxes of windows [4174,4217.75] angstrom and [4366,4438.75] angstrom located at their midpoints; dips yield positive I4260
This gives 2.2 angstrom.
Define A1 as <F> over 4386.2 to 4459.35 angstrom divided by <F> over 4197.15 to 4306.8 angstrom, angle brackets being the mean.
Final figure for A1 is 1.22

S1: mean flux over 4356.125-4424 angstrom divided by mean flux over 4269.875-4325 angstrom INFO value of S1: 1.26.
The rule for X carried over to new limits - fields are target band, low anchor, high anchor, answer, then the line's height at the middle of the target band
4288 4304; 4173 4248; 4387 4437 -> 3.6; 15.4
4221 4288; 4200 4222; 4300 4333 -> 3.9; 14.5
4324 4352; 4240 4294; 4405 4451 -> -1.6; 15.1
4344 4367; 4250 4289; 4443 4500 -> -1.7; 15.4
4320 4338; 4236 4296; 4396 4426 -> -1.5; 14.8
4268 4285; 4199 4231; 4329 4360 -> 2.6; 15.3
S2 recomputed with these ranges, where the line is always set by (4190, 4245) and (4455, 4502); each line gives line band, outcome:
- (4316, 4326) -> 0.02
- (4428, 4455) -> 0.04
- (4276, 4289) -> 0.17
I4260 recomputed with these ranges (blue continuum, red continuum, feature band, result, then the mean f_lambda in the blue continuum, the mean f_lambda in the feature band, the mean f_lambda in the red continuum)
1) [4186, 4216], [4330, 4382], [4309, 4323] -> 1.40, 15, 14.3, 16.2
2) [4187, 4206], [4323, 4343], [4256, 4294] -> 4.46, 14.5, 13.5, 15.8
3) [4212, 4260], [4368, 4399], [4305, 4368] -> -1.07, 14.2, 15.3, 15.5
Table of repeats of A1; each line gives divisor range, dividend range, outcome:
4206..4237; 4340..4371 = 1.13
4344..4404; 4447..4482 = 1.11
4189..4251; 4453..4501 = 1.25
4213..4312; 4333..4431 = 1.22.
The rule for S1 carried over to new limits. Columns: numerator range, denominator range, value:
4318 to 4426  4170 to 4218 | 1.07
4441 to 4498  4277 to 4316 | 1.48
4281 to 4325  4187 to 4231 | 0.88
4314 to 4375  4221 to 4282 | 1.18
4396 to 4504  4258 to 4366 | 1.22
